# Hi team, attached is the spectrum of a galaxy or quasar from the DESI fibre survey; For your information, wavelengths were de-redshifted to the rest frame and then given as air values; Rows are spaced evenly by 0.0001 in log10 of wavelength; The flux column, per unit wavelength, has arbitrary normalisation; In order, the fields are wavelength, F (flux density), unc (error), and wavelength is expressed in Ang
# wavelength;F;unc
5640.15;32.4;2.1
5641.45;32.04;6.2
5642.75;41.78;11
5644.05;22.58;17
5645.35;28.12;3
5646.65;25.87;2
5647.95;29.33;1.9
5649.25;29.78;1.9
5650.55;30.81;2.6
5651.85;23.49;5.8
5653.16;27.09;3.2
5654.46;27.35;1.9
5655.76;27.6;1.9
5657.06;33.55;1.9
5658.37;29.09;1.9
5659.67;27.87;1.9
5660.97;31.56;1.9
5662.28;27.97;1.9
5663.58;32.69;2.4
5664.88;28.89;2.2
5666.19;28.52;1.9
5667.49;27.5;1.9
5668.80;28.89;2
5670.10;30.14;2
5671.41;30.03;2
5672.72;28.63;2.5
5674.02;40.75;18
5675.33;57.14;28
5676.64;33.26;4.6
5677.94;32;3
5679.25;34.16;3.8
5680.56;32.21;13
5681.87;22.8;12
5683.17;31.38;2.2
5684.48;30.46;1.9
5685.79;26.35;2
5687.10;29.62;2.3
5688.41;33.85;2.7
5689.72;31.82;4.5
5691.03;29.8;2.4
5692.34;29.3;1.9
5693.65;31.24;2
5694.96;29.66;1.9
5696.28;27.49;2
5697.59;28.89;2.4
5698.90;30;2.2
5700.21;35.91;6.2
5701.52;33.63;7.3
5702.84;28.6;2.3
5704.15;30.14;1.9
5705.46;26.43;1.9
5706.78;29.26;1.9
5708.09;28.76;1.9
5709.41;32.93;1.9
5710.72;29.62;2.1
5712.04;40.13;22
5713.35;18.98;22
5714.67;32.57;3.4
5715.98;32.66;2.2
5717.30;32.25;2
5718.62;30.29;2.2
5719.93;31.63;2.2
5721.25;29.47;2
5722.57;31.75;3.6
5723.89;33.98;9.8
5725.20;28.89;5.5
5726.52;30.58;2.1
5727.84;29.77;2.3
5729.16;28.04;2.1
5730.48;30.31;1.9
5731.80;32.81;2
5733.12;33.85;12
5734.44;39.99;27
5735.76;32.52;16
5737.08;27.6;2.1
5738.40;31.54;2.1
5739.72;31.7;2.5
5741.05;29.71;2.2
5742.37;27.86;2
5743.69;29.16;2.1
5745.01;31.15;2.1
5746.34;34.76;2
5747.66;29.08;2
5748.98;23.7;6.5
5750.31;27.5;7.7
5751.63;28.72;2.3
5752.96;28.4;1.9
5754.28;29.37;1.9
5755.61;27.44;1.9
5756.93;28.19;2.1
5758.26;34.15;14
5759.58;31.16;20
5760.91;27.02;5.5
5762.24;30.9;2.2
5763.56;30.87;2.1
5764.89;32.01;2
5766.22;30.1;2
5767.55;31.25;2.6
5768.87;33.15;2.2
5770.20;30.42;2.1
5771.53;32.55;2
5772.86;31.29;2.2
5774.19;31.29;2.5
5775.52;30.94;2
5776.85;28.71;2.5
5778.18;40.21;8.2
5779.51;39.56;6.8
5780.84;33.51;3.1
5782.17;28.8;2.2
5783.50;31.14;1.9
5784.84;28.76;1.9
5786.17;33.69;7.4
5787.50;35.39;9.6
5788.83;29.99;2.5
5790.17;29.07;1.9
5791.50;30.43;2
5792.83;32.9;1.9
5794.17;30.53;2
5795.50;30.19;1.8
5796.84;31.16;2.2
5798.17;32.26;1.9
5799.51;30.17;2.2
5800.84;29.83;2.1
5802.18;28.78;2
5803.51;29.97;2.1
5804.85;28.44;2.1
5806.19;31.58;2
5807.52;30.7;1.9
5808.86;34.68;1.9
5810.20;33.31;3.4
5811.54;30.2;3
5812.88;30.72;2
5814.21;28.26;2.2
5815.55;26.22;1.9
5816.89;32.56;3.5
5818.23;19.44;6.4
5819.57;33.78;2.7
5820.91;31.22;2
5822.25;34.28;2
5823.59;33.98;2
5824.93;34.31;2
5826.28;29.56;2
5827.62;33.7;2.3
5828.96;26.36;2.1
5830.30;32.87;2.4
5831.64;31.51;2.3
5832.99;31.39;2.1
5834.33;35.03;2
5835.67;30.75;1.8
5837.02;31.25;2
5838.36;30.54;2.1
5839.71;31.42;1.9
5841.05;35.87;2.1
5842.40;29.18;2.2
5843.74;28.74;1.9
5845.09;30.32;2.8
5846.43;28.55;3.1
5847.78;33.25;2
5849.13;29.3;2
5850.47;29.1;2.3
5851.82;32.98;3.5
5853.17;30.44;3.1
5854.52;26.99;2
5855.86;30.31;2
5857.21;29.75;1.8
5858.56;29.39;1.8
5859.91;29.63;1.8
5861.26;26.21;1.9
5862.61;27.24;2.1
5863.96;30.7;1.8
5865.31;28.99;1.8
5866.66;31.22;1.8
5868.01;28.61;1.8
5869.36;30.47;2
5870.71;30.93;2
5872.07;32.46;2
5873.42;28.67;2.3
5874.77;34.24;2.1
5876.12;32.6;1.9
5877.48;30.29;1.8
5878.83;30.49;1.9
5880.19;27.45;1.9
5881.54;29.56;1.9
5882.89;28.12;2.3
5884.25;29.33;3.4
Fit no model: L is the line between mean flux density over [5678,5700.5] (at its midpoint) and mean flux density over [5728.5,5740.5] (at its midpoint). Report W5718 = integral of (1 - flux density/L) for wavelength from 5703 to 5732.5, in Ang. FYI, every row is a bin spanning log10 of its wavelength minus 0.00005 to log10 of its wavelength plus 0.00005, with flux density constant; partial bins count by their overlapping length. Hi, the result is 0.8 Ang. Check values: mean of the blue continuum 30.2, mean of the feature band 30.5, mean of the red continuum 32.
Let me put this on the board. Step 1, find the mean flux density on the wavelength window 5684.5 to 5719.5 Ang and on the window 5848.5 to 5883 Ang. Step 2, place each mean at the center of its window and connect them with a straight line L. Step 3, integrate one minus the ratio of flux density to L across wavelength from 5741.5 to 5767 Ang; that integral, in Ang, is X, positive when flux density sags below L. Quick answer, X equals 0.6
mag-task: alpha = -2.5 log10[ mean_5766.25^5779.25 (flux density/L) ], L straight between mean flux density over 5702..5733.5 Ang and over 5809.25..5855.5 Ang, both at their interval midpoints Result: -0.06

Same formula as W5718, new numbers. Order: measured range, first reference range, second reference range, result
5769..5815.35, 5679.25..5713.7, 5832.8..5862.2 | -1.7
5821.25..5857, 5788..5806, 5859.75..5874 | -1.6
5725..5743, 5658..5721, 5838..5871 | -0.2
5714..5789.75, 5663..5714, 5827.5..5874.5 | -0.8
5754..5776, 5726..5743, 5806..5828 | 0.3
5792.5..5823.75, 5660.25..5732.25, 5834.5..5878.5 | 0.0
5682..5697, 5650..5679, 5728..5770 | 0.5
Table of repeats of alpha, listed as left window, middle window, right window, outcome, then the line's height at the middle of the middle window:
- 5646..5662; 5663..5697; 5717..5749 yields -0.07 mag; 29.4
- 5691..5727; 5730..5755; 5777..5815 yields 0.01 mag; 30.9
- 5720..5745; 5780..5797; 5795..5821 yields -0.03 mag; 30.4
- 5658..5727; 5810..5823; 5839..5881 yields 0.02 mag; 30.4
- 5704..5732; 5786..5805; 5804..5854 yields 0.00 mag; 30.8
